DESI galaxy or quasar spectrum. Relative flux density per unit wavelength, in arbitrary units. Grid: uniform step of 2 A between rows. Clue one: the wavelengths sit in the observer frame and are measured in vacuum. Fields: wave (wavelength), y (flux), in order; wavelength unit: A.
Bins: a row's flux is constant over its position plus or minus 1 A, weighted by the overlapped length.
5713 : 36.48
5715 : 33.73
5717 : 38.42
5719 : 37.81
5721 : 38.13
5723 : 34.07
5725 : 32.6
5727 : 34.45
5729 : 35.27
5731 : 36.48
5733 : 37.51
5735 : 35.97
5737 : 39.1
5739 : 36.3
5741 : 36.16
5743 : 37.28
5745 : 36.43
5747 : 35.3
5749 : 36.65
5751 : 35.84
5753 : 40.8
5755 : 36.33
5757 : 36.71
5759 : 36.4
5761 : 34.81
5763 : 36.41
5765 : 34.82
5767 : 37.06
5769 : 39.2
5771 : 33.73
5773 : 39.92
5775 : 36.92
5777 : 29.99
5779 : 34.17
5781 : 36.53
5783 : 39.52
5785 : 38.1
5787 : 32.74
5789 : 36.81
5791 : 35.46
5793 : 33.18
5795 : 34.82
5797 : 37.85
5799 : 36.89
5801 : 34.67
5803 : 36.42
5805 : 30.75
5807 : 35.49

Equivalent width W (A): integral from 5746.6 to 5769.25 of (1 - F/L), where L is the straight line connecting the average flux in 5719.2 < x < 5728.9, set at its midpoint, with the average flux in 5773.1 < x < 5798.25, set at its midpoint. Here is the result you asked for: -0.8 A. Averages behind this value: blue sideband 35.1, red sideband 35.7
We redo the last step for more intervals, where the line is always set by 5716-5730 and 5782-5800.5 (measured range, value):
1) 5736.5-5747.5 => -0.3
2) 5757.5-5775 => -0.3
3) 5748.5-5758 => -0.4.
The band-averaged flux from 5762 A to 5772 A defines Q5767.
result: 36.2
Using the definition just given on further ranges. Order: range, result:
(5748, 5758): 37.3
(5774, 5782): 34.4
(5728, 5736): 36.3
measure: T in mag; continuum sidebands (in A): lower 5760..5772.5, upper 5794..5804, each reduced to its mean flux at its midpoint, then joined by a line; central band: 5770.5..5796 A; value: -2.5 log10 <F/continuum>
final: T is 0.02 mag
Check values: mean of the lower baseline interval 36.2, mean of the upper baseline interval 36.1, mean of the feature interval 35.6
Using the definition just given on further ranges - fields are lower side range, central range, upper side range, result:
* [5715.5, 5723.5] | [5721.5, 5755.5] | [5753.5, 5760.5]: 0.02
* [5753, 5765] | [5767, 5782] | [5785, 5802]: 0.00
